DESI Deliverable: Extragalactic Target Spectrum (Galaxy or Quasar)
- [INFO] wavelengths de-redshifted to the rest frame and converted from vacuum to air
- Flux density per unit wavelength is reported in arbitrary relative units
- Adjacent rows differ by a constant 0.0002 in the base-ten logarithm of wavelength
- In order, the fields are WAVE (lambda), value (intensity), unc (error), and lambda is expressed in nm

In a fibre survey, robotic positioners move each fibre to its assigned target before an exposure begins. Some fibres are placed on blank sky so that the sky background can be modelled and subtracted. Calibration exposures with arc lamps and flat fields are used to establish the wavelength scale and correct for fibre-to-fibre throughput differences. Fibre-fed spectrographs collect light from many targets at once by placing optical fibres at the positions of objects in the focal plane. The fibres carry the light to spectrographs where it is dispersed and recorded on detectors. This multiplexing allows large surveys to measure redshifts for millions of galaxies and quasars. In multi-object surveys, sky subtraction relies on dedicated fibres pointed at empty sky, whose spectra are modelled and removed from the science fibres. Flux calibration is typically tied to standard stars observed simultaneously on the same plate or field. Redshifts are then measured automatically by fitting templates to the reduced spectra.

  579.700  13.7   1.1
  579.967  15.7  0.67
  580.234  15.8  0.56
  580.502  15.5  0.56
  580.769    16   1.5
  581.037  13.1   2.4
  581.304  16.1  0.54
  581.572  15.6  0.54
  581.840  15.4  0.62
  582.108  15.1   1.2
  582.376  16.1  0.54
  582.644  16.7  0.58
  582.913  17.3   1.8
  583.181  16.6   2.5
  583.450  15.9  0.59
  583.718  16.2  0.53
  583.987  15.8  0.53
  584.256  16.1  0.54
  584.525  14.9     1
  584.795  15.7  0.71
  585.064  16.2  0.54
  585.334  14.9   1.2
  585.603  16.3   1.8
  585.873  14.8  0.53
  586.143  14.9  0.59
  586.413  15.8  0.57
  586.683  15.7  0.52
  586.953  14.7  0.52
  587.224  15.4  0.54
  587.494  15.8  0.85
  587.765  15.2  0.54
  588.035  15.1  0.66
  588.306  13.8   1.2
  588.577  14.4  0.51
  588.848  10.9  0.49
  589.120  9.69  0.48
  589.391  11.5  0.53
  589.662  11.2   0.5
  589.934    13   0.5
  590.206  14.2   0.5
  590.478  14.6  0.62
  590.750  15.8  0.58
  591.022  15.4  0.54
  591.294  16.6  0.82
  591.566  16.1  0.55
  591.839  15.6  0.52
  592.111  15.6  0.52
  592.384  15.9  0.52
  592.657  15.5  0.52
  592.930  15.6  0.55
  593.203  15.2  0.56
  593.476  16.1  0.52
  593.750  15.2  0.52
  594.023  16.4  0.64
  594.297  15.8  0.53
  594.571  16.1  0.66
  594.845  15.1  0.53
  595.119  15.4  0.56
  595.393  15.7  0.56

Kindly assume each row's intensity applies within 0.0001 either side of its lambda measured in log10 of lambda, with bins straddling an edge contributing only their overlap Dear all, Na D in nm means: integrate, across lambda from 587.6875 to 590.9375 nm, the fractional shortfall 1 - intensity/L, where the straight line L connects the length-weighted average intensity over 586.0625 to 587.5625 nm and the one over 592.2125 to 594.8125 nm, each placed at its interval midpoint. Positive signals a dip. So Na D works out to 0.47 nm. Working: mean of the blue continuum 15.4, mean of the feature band 13.3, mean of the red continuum 15.7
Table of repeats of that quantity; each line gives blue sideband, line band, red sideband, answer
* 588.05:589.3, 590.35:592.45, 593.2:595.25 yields -0.25 nm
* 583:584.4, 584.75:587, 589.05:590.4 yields -0.12 nm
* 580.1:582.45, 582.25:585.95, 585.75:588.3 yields -0.17 nm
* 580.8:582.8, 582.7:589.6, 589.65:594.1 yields 0.21 nm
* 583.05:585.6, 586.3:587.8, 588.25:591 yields -0.11 nm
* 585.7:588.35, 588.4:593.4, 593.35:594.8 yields 0.41 nm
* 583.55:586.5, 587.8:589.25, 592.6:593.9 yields 0.24 nm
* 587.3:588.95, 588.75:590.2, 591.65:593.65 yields 0.31 nm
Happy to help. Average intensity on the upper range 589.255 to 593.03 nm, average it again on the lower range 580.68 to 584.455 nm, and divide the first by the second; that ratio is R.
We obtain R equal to 0.93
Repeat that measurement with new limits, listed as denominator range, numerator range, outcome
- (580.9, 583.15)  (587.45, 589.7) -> 0.83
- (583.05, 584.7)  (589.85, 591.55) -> 0.95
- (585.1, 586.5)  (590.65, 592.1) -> 1.03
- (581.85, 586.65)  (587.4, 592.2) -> 0.89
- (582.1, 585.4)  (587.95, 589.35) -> 0.79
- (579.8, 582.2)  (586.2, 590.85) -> 0.91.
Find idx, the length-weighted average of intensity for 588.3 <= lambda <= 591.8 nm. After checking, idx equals 13.7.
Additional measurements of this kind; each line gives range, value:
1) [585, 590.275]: 14.1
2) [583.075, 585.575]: 15.8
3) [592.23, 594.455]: 15.7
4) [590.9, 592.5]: 15.9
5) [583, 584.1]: 16.2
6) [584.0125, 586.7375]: 15.5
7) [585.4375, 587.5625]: 15.4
